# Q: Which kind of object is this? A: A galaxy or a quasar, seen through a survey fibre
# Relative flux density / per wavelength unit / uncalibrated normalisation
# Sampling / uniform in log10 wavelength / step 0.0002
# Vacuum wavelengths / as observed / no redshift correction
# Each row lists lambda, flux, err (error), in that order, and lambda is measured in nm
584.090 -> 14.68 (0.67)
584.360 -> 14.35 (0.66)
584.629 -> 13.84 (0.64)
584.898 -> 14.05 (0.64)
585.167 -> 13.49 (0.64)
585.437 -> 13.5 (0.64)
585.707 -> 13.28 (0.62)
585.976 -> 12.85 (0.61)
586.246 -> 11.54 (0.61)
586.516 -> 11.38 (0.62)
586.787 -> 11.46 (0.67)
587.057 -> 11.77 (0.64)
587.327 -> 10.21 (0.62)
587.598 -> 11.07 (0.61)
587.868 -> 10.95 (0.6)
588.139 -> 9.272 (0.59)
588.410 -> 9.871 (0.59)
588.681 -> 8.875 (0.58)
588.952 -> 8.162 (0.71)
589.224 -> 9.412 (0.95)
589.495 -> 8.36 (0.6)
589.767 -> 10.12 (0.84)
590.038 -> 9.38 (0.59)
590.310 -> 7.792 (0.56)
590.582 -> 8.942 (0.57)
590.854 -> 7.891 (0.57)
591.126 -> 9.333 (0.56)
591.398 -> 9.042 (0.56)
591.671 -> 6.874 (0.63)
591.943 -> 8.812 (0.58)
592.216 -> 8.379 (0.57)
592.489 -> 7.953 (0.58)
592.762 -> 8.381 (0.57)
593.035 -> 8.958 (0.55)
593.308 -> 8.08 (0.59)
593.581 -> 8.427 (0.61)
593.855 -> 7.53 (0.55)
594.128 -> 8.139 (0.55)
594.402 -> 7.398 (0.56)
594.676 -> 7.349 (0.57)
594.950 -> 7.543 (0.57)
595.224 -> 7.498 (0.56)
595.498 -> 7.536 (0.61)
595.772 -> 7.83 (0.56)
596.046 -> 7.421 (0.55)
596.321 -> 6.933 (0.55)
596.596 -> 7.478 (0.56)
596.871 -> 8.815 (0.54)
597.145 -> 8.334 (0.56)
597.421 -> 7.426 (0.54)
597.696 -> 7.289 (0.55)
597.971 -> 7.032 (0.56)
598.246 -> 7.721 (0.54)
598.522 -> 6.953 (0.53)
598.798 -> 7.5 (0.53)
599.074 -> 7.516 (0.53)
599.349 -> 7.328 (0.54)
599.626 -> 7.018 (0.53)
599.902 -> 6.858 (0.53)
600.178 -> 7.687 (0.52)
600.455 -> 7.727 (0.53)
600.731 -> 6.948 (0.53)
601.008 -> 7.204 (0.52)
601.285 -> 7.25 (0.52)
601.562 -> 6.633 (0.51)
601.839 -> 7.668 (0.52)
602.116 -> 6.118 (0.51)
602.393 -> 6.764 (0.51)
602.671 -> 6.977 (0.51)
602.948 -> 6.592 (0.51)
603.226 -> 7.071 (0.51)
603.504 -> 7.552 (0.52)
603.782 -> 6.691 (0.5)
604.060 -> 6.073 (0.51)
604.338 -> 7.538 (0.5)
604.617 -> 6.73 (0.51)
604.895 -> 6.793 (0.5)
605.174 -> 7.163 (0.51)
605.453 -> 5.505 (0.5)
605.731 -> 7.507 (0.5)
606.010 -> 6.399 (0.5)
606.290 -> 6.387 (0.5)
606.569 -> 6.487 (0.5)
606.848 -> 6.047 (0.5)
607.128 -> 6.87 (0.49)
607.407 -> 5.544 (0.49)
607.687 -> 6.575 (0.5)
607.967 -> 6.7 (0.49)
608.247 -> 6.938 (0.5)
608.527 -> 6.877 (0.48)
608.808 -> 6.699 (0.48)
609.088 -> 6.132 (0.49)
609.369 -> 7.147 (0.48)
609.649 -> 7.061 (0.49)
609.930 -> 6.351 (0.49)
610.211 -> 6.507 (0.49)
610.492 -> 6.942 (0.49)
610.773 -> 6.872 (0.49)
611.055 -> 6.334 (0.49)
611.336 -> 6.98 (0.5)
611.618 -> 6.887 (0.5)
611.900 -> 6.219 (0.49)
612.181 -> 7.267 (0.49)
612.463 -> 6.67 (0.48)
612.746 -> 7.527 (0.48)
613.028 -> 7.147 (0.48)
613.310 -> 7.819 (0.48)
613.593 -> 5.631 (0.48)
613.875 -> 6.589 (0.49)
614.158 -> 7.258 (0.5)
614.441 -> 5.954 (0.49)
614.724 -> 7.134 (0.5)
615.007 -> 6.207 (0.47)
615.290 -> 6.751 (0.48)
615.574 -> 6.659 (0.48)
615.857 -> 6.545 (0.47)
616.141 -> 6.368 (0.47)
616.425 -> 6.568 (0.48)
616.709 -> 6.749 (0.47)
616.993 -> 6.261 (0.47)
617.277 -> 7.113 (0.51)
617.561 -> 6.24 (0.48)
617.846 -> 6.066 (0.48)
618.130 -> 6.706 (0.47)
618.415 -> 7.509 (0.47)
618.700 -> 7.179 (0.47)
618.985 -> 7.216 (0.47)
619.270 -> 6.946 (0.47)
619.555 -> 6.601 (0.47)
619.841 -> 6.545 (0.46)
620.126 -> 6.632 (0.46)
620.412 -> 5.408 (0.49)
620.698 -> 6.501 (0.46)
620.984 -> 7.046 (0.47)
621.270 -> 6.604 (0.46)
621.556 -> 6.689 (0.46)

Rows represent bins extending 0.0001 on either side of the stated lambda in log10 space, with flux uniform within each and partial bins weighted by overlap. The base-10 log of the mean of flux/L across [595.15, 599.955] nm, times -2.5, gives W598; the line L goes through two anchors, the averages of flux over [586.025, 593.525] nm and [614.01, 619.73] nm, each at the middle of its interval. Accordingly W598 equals 0.15 mag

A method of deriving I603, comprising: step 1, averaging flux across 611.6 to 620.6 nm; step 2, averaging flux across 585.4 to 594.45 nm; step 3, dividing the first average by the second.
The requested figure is 0.71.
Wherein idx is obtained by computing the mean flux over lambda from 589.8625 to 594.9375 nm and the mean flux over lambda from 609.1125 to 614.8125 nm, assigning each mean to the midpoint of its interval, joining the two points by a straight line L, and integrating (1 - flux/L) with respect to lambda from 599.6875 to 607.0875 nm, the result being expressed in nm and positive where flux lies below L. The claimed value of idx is 0.57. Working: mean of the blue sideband 8.26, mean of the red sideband 6.8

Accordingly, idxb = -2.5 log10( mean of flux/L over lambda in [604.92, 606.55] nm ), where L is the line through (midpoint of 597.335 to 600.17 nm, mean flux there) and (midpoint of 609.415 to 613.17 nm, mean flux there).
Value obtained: 0.070 mag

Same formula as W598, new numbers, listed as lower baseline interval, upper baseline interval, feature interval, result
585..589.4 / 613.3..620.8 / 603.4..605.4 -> 0.23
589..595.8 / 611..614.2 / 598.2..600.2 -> 0.08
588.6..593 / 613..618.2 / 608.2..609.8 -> 0.05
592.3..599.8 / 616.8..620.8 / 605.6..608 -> 0.11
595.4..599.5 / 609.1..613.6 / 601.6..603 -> 0.07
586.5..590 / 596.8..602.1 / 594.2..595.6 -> 0.13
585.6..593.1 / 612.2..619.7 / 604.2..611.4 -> 0.15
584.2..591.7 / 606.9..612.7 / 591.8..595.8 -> 0.20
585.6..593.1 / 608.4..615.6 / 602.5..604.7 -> 0.14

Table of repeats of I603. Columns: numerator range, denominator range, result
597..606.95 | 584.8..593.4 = 0.70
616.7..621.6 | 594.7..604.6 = 0.92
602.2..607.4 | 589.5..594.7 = 0.80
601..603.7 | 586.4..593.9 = 0.76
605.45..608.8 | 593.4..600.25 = 0.87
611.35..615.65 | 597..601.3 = 0.92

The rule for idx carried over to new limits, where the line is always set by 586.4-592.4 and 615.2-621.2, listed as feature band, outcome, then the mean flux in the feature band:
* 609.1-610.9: 0.162 nm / 6.77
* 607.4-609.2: 0.242 nm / 6.57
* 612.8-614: 0.043 nm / 6.86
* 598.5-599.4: 0.118 nm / 7.38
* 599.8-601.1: 0.163 nm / 7.3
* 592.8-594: 0.102 nm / 8.26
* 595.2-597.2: 0.236 nm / 7.72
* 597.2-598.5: 0.182 nm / 7.39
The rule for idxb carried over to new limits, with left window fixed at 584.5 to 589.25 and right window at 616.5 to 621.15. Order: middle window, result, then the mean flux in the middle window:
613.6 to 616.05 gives 0.107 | 6.58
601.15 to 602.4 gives 0.313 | 6.9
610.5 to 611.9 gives 0.161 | 6.73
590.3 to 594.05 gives 0.266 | 8.33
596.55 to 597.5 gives 0.220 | 8.1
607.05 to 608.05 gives 0.291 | 6.38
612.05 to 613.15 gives 0.066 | 7.15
